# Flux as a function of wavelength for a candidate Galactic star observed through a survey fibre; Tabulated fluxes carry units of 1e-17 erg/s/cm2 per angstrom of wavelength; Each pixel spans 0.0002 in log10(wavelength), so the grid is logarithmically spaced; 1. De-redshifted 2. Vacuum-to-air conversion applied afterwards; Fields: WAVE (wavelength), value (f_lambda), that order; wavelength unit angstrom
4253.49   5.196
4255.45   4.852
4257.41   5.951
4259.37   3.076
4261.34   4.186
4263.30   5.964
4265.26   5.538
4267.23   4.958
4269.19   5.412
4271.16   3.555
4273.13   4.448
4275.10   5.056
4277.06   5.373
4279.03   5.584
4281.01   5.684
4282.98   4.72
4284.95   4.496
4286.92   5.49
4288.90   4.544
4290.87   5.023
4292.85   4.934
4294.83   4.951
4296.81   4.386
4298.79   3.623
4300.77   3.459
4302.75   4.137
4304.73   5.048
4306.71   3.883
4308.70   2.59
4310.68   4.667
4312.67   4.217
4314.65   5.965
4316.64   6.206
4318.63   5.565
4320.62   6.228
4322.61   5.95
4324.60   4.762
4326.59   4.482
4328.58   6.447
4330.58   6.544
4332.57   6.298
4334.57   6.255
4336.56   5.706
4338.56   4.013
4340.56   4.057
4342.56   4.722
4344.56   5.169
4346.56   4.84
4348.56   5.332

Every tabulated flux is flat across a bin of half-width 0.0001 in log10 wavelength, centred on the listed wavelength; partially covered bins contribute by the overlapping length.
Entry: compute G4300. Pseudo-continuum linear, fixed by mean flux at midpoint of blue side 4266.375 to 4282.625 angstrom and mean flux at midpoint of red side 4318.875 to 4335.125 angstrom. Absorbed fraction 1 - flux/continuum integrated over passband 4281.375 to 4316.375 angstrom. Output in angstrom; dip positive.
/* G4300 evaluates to 5.5 angstrom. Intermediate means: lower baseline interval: 5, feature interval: 4.54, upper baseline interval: 5.85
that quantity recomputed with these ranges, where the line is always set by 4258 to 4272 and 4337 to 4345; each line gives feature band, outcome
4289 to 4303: 0.8 angstrom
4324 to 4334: -2.7 angstrom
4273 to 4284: -1.2 angstrom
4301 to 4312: 1.4 angstrom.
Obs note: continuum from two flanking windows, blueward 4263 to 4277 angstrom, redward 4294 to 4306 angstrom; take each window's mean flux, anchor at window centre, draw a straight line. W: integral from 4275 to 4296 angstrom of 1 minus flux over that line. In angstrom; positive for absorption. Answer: -2.2 angstrom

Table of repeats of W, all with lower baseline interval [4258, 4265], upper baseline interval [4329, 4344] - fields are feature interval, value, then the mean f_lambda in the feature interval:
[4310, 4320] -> -0.4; 5.38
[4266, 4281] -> -0.7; 4.97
